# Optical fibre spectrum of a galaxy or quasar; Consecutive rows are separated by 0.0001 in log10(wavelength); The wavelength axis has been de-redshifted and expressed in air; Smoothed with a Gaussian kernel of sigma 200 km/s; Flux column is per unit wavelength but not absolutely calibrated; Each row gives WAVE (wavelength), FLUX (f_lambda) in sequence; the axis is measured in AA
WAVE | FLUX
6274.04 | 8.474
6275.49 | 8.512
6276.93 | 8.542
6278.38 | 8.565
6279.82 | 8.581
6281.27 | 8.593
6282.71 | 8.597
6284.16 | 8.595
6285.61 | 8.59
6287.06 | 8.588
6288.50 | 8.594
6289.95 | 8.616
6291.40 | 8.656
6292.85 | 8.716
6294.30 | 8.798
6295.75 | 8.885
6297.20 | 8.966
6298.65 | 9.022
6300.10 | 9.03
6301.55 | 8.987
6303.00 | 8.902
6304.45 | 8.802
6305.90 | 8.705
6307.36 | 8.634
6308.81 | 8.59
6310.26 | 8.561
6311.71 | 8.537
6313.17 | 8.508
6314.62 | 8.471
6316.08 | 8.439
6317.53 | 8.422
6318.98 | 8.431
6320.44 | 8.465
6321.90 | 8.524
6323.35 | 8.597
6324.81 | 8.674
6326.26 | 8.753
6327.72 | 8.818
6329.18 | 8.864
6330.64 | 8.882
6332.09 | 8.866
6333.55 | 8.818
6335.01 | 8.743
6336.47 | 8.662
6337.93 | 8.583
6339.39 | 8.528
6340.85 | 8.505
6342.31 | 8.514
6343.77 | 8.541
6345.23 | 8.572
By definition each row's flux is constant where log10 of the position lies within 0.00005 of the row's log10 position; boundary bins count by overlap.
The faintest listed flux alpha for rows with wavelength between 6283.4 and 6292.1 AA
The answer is 8.588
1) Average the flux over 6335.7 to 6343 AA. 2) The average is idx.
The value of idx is 8.56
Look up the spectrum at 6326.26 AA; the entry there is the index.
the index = 8.753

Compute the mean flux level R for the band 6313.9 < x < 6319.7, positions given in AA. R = 8.45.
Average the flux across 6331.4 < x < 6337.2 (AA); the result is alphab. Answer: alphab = 8.76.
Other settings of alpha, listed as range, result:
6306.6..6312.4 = 8.537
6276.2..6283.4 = 8.542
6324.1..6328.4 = 8.674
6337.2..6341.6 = 8.505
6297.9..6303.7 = 8.902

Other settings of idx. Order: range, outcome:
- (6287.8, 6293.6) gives 8.64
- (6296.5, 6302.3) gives 9.01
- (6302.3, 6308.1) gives 8.76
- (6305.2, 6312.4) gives 8.61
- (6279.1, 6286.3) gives 8.59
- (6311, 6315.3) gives 8.5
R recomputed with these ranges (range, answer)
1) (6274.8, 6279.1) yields 8.55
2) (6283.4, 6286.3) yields 8.57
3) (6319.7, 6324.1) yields 8.51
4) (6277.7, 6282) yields 8.6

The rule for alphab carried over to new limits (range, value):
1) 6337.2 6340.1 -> 8.55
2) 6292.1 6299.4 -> 8.87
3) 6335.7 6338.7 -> 8.62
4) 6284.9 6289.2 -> 8.6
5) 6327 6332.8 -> 8.86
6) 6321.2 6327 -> 8.65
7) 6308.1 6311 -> 8.59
